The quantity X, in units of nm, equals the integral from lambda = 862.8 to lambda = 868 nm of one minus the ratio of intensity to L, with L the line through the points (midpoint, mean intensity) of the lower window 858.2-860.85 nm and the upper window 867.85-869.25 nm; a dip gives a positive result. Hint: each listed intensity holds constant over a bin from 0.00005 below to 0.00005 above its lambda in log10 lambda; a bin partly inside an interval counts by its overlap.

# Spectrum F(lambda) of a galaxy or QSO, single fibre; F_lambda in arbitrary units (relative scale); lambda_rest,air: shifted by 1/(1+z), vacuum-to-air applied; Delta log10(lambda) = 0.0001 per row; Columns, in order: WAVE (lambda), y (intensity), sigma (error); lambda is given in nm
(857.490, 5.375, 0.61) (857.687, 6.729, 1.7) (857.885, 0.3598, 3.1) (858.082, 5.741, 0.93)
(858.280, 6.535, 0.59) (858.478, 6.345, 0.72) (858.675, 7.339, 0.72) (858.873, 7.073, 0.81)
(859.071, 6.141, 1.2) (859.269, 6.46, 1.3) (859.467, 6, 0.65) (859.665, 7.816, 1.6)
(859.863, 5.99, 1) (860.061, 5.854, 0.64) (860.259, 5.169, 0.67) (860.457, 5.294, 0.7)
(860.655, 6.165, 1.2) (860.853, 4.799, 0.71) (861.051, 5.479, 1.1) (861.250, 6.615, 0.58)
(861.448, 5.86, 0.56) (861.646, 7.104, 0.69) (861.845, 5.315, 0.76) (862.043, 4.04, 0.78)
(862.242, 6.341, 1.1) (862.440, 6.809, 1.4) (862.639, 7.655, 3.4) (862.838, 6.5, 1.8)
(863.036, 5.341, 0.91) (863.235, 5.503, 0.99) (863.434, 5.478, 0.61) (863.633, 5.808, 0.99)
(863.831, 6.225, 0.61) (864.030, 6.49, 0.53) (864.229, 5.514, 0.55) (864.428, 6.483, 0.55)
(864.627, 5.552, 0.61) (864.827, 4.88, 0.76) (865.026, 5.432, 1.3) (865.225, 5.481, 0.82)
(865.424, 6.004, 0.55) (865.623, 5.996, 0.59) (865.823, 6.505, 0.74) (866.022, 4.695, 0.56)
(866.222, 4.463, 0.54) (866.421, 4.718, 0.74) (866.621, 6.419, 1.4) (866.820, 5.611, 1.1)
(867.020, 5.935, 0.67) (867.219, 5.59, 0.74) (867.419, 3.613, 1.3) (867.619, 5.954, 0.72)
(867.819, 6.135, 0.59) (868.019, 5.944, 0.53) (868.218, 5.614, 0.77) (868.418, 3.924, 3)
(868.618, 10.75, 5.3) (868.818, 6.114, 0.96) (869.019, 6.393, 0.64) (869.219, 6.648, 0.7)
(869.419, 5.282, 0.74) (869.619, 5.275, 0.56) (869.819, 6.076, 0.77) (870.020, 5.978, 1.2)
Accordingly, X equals 0.625 nm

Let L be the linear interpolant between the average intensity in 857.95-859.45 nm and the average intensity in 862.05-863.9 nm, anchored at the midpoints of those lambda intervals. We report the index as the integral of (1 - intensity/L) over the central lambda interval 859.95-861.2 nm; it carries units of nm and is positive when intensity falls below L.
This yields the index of 0.14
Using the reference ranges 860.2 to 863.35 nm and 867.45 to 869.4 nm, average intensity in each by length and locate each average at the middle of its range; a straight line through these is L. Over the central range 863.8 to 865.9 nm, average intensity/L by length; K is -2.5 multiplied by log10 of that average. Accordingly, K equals 0.036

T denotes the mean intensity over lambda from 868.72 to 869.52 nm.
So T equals 6.1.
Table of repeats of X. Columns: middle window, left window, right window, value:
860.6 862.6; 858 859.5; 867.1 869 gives 0.13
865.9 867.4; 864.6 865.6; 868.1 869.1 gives 0.18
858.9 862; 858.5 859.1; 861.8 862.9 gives 0.26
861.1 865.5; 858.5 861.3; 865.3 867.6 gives -0.11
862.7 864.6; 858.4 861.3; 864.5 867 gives -0.07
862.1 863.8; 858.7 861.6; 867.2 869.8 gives -0.02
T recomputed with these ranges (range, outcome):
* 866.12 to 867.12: 5.43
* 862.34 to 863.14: 6.57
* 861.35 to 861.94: 6.1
